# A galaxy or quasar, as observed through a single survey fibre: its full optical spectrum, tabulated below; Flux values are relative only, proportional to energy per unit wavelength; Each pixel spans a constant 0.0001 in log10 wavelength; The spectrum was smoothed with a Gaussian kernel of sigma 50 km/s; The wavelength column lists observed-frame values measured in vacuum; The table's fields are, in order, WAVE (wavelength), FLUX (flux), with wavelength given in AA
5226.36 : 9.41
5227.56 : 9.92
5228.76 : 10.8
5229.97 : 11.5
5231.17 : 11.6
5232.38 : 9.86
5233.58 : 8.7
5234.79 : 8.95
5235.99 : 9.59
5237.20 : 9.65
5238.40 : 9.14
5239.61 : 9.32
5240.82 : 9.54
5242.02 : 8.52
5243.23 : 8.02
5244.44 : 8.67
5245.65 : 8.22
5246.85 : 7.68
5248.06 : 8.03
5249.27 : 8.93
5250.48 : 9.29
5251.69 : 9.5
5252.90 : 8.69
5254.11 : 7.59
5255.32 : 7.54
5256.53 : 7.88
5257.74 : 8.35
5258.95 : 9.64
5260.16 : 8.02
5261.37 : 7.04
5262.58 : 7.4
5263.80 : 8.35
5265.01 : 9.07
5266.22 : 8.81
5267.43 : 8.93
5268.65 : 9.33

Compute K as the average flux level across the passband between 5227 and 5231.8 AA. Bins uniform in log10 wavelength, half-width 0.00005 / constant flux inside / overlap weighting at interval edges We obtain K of 11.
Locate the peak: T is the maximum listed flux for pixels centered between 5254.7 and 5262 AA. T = 9.64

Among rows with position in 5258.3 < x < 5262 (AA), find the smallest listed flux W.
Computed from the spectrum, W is 7.04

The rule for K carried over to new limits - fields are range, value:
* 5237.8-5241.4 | 9.32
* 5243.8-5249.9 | 8.31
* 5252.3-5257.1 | 7.92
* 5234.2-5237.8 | 9.41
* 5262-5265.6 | 8.26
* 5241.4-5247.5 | 8.23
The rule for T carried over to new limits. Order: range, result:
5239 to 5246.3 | 9.54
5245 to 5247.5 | 8.22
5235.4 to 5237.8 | 9.65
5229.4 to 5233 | 11.6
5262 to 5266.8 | 9.07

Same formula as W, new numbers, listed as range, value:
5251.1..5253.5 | 8.69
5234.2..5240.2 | 8.95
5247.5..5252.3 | 8.03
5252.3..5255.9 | 7.54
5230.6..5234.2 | 8.7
